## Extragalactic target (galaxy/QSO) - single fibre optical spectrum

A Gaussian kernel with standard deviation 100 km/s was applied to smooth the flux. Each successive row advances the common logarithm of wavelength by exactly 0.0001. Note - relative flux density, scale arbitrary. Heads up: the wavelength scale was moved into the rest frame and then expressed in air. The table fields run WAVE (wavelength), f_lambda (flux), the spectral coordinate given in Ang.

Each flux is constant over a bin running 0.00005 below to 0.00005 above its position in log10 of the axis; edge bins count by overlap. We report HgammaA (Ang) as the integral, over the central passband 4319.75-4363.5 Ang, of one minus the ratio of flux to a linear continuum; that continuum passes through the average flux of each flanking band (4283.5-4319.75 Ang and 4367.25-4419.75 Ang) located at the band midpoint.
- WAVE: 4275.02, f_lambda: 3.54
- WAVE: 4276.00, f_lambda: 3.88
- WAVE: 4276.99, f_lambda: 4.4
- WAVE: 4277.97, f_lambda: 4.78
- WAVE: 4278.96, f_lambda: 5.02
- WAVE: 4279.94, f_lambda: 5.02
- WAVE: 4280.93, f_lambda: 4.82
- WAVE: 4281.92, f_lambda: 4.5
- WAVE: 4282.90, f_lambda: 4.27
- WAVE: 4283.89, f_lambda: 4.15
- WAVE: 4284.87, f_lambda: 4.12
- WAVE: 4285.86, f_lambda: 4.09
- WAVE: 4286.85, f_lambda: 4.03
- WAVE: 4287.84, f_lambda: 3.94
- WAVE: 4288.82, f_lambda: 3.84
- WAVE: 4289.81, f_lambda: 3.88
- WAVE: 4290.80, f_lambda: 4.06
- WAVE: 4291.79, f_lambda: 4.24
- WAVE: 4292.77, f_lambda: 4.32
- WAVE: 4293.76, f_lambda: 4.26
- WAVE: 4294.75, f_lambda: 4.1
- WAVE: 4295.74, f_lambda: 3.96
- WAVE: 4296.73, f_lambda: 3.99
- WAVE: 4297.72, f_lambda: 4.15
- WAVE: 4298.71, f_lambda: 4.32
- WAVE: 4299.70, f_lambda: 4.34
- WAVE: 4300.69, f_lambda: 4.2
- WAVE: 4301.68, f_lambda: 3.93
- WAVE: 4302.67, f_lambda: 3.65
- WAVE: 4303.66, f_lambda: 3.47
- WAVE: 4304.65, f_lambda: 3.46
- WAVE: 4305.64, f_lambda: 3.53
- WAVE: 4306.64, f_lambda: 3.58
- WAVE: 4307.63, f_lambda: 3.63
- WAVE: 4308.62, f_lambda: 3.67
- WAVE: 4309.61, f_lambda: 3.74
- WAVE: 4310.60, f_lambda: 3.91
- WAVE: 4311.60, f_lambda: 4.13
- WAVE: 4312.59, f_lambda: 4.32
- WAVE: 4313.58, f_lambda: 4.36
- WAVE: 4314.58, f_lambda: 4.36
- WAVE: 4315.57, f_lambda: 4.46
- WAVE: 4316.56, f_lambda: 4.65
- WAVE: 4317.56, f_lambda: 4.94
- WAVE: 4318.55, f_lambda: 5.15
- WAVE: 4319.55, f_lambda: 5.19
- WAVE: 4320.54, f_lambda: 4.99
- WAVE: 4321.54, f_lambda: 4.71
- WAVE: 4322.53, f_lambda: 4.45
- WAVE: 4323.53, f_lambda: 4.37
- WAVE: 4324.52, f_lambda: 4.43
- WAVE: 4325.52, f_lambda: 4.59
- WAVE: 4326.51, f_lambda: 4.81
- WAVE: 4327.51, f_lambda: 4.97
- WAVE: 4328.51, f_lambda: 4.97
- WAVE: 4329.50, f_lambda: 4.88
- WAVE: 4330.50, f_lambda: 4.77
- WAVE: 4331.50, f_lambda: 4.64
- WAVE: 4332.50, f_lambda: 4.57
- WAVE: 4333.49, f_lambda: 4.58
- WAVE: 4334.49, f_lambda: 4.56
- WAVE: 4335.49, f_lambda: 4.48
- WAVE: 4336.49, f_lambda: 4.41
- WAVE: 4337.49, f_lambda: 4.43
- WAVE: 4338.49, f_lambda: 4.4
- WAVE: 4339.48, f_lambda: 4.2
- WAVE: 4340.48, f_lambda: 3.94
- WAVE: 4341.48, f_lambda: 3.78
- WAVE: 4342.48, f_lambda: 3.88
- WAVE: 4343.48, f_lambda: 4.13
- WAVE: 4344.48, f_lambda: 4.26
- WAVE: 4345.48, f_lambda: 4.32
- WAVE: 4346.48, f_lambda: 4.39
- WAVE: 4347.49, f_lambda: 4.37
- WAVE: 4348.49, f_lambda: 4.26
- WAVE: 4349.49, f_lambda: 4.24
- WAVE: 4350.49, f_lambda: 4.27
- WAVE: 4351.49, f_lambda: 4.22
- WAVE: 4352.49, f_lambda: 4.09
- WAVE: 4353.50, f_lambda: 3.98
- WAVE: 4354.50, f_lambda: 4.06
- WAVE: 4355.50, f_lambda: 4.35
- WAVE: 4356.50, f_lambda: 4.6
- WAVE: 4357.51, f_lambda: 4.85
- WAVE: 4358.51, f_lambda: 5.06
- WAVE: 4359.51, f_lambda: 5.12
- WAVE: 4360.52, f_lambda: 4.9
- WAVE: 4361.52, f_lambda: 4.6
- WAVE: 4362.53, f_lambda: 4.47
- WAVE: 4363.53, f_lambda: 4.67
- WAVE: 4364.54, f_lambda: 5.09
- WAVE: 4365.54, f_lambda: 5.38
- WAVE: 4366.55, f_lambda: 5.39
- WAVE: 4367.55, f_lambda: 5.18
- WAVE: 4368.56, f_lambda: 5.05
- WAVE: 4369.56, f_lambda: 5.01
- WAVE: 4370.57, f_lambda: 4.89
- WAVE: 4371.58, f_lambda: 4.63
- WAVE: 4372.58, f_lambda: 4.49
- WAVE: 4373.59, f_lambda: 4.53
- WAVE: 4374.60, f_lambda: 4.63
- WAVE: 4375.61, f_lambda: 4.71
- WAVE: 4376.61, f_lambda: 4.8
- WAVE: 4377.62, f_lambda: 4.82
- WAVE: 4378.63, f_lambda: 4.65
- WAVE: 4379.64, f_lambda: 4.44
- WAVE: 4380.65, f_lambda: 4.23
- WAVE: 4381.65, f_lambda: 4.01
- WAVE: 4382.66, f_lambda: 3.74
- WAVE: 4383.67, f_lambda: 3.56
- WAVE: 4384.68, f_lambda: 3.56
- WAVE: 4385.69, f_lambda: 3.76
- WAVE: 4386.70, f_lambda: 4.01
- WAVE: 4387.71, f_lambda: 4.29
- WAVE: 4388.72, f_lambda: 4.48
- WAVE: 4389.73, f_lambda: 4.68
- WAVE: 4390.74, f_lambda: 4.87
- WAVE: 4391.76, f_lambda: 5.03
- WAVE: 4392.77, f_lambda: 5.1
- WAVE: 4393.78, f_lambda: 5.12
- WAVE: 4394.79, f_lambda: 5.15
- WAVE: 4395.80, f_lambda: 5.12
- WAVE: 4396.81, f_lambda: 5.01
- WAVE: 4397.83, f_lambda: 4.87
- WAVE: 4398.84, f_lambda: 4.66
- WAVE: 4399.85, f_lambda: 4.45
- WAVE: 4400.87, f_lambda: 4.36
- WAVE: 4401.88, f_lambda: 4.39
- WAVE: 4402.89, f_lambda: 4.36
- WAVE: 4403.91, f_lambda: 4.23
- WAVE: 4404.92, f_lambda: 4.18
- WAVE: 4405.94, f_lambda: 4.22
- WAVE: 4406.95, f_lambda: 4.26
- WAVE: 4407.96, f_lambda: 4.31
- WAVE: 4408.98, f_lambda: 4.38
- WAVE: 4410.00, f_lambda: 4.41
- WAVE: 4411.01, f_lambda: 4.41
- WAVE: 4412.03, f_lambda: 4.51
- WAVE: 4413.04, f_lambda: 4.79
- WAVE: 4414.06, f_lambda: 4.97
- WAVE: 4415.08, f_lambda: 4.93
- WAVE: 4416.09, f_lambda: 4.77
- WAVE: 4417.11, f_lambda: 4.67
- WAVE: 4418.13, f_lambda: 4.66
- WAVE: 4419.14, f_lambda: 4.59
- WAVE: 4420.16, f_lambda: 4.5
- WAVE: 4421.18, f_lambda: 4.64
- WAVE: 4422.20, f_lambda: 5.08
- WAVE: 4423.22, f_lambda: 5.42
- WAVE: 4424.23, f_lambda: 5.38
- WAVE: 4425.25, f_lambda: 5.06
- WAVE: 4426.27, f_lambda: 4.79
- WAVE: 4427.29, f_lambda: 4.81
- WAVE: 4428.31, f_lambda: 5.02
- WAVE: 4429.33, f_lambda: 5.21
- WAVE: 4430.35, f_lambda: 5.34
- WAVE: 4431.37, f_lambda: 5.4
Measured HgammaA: -1.9 Ang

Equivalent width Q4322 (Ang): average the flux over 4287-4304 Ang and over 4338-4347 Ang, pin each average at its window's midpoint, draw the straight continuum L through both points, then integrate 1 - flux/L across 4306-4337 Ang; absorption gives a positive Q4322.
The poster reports -2.9 Ang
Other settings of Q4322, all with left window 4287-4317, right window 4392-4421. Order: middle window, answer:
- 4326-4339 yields -1.4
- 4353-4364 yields -0.7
